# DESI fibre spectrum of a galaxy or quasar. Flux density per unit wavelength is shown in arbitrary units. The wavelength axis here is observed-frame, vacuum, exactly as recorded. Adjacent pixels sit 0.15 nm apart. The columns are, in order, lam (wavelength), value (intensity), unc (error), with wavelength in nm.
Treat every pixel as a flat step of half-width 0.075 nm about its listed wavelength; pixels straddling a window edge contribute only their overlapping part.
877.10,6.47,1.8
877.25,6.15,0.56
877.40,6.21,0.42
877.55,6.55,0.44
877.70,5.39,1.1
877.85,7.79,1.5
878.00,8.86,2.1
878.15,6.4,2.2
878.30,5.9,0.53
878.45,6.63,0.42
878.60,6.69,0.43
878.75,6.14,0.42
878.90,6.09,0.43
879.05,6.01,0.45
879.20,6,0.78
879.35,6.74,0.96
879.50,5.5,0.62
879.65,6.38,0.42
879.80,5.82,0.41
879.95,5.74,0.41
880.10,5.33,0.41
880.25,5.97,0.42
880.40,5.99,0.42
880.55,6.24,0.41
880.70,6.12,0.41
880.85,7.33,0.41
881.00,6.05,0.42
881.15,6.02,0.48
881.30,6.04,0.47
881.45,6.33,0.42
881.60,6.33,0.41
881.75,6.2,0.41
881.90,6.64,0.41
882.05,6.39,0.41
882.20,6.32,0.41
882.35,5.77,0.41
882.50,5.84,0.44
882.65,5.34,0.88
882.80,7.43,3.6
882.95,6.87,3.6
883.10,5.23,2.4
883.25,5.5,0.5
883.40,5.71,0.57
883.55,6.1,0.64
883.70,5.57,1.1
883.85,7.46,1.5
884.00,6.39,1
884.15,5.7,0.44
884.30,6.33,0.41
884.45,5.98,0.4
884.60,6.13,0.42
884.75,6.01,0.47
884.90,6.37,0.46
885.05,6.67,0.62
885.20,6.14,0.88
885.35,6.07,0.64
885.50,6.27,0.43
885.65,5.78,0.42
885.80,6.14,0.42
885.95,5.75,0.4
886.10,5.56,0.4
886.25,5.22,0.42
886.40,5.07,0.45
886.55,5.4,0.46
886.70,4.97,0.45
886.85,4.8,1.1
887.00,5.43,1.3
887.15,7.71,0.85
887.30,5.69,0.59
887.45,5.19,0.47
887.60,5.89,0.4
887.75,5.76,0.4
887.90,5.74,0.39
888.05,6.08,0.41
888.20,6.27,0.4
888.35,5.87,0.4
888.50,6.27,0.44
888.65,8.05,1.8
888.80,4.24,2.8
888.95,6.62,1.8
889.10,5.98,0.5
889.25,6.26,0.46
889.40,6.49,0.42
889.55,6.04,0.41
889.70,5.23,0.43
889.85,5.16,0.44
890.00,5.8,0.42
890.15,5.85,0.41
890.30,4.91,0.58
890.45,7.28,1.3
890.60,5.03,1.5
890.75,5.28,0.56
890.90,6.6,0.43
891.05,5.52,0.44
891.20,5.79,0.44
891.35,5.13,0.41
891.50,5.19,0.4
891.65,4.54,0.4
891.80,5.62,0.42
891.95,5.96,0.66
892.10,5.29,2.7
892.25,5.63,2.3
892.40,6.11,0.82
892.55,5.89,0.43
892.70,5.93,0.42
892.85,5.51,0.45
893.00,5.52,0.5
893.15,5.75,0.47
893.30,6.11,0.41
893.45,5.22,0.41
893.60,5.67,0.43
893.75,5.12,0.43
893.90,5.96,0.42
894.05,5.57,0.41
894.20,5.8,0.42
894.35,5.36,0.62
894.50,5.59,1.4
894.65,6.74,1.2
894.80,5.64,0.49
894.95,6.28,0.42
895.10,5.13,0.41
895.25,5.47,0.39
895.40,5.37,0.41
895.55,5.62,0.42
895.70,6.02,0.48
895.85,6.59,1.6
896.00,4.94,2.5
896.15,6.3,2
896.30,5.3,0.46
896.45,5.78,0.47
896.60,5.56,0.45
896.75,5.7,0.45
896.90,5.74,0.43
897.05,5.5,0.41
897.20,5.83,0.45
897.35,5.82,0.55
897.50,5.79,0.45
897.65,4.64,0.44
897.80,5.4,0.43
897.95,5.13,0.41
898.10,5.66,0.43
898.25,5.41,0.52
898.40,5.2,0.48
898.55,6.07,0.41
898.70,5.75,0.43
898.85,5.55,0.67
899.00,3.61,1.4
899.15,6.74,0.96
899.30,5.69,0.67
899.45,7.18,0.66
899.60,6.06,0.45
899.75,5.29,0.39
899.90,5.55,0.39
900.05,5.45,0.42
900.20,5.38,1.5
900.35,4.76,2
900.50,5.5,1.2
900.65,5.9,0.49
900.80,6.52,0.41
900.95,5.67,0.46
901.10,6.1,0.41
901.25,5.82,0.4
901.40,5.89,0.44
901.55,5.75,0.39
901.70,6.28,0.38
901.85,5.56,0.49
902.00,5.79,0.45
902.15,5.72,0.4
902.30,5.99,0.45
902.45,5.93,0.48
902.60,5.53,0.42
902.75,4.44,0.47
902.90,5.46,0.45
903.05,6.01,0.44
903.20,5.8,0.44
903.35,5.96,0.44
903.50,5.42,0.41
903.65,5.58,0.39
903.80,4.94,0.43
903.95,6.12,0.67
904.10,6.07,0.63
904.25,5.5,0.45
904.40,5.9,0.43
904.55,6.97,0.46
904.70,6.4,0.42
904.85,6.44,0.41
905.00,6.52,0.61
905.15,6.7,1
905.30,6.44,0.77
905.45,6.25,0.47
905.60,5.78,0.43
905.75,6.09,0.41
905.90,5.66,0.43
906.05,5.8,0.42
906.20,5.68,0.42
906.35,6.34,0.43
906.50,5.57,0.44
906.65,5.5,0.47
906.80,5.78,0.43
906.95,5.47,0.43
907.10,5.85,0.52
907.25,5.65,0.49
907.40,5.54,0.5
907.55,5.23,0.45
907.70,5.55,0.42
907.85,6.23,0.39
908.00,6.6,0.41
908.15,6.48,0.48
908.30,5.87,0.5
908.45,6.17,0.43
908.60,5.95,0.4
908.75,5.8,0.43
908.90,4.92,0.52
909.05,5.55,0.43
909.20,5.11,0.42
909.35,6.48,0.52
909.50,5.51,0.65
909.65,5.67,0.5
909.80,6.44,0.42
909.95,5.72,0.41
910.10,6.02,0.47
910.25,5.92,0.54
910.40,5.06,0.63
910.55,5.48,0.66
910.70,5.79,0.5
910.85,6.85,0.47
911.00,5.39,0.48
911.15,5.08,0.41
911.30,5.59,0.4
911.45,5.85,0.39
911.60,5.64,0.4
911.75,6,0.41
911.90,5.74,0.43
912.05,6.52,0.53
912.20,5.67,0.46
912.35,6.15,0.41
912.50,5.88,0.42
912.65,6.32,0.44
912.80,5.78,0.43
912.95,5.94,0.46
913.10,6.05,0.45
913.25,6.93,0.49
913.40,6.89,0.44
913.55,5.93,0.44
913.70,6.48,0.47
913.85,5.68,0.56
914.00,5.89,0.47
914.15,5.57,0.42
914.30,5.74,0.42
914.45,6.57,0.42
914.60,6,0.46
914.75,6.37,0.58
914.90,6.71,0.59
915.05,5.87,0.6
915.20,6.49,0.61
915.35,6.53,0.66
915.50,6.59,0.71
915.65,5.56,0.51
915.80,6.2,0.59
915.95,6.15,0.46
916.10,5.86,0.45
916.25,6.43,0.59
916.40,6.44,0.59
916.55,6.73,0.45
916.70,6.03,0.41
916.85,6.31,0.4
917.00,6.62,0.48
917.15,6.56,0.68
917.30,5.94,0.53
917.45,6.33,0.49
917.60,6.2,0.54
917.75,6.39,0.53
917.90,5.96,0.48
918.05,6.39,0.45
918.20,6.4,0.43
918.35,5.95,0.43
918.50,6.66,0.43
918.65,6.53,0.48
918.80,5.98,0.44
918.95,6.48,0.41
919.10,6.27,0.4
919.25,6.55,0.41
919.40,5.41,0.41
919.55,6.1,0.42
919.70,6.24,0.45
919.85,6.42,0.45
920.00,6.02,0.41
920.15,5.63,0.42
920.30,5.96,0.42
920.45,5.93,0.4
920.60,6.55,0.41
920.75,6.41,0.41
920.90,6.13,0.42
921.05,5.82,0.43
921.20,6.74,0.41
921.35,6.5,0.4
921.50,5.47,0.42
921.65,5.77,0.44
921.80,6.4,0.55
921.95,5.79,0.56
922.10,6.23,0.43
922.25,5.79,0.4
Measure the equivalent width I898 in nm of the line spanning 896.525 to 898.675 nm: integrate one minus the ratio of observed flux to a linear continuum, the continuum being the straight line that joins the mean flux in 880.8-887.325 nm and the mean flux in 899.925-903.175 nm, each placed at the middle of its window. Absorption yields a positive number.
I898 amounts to 0.086 nm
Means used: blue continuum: 6.04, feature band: 5.54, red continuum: 5.69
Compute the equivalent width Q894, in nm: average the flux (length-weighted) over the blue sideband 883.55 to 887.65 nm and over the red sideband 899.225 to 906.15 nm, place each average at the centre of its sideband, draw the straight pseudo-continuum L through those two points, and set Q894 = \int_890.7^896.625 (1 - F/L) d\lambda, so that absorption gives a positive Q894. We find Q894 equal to 0.229 nm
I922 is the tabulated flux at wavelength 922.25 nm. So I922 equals 5.79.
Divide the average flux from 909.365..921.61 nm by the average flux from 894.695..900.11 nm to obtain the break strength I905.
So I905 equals 1.1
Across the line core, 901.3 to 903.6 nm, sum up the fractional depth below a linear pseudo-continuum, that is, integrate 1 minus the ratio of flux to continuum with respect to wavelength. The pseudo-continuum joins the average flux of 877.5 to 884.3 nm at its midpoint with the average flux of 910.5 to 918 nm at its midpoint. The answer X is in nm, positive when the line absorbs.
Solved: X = 0.17 nm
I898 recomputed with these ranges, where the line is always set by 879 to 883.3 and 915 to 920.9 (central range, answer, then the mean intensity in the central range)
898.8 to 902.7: 0.28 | 5.73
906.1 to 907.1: 0.07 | 5.73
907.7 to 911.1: 0.20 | 5.85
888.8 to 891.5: 0.17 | 5.76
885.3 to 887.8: 0.19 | 5.68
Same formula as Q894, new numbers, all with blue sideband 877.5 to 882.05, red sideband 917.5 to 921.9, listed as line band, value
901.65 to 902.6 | 0.06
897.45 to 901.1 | 0.38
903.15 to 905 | 0.08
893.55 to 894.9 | 0.11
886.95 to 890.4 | 0.18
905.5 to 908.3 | 0.18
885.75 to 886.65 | 0.11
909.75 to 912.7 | 0.17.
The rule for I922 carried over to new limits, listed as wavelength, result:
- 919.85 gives 6.42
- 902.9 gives 5.46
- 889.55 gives 6.04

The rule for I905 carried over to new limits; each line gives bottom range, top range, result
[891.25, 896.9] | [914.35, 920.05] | 1.11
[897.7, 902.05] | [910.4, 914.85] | 1.05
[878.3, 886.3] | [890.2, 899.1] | 0.92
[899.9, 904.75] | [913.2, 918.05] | 1.09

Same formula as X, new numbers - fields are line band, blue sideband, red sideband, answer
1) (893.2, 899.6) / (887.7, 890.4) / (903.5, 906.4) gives 0.35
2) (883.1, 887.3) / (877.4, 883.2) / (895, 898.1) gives 0.10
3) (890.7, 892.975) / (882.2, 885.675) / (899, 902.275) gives 0.14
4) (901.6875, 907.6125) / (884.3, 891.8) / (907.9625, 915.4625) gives 0.09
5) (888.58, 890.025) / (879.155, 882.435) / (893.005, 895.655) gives -0.03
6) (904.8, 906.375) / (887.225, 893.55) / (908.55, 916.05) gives -0.06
